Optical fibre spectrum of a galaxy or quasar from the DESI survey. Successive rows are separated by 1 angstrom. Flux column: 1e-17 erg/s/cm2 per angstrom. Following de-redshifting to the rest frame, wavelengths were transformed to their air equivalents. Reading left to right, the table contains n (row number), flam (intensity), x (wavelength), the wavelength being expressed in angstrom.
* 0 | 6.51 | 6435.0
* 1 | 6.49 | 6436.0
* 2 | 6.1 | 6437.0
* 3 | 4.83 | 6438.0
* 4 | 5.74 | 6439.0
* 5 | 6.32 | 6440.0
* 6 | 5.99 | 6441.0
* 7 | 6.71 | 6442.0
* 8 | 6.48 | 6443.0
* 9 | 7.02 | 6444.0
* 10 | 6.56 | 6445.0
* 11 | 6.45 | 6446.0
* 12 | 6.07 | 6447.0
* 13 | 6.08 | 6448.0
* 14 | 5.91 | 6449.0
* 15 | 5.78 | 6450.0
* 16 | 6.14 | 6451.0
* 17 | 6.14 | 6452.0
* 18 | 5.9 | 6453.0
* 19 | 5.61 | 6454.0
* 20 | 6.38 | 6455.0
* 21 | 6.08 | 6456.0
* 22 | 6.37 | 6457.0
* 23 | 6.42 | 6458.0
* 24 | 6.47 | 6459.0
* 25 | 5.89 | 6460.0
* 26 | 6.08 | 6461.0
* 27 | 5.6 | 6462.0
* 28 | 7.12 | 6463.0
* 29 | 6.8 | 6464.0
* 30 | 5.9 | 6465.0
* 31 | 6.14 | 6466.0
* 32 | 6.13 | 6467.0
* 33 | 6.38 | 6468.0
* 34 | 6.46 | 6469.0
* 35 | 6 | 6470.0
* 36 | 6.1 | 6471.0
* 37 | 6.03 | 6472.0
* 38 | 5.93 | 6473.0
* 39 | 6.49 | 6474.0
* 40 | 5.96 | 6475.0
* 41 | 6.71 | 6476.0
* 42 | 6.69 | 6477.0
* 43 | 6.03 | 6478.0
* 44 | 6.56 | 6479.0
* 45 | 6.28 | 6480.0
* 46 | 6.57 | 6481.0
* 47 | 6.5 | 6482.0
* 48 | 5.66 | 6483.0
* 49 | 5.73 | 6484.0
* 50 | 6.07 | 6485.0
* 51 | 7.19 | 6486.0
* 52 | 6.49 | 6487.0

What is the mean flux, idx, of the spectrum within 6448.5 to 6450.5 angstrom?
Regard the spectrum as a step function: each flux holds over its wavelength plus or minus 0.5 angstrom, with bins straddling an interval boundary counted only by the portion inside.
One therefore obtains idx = 5.85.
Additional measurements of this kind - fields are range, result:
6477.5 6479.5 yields 6.29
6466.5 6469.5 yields 6.32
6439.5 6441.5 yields 6.16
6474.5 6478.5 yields 6.35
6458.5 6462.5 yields 6.01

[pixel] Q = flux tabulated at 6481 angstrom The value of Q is 6.57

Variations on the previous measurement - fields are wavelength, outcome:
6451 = 6.14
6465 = 5.9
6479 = 6.56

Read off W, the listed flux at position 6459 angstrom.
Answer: 6.47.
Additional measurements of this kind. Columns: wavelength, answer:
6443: 6.48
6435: 6.51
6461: 6.08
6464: 6.8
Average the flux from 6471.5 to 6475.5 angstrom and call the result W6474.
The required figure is 6.1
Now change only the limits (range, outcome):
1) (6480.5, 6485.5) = 6.11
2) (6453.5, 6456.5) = 6.02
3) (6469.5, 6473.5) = 6.01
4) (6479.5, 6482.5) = 6.45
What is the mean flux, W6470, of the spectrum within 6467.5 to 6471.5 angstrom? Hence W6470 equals 6.23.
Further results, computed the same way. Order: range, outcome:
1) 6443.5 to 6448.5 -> 6.44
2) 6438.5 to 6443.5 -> 6.25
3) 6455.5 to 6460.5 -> 6.25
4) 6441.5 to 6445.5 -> 6.69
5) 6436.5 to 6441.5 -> 5.8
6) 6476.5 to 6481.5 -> 6.43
